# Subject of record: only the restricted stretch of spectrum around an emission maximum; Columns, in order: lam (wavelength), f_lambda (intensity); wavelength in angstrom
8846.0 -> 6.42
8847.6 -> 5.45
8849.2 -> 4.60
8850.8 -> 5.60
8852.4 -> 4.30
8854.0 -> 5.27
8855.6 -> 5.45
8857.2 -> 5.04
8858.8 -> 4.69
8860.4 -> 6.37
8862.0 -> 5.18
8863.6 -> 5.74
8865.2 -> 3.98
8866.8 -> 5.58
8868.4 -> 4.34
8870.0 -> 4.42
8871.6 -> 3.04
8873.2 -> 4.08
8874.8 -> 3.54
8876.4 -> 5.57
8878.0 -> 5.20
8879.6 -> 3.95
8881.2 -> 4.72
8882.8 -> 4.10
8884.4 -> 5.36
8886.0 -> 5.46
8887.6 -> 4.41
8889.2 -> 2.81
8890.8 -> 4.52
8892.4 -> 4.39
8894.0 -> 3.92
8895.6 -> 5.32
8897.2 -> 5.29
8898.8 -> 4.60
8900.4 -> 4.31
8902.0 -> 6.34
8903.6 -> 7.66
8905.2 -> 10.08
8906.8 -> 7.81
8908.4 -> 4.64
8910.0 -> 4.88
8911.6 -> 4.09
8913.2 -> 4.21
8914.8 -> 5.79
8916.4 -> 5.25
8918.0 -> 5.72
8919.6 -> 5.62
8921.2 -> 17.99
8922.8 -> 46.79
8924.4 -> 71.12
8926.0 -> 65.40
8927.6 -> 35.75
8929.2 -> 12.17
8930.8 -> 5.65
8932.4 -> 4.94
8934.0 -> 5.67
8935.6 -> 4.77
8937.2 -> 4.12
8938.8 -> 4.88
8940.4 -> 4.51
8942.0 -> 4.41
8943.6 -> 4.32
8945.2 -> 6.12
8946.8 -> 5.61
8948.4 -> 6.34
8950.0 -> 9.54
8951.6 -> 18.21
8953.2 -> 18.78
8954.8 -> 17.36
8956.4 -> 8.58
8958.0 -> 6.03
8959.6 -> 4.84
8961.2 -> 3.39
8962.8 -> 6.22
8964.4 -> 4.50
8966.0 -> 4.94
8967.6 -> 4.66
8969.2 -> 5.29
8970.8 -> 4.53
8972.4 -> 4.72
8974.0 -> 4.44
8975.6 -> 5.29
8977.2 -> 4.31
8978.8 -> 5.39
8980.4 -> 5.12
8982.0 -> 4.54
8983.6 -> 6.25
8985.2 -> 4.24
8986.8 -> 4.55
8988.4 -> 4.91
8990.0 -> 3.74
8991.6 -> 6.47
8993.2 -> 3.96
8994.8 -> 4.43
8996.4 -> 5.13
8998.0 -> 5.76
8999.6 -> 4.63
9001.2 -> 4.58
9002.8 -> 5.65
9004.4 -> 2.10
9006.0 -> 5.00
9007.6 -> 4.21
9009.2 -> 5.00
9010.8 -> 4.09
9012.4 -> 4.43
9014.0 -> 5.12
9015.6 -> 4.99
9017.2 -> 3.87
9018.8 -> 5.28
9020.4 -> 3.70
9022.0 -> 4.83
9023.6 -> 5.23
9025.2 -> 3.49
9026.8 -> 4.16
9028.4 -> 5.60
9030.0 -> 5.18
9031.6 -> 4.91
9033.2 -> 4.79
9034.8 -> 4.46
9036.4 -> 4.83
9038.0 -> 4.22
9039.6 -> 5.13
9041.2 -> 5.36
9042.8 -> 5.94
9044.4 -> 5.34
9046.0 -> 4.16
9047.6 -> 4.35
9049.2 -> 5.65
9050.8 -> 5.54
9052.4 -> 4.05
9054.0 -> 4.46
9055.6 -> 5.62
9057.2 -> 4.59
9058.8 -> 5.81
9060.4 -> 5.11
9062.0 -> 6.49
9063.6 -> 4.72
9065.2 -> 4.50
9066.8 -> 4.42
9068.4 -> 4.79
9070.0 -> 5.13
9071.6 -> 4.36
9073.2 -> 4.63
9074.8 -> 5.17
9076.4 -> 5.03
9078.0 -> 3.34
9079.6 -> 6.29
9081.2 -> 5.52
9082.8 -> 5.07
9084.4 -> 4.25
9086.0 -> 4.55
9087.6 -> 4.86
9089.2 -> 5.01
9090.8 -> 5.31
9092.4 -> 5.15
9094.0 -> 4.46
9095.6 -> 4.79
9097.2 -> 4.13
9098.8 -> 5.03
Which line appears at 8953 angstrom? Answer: [N II] 6583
